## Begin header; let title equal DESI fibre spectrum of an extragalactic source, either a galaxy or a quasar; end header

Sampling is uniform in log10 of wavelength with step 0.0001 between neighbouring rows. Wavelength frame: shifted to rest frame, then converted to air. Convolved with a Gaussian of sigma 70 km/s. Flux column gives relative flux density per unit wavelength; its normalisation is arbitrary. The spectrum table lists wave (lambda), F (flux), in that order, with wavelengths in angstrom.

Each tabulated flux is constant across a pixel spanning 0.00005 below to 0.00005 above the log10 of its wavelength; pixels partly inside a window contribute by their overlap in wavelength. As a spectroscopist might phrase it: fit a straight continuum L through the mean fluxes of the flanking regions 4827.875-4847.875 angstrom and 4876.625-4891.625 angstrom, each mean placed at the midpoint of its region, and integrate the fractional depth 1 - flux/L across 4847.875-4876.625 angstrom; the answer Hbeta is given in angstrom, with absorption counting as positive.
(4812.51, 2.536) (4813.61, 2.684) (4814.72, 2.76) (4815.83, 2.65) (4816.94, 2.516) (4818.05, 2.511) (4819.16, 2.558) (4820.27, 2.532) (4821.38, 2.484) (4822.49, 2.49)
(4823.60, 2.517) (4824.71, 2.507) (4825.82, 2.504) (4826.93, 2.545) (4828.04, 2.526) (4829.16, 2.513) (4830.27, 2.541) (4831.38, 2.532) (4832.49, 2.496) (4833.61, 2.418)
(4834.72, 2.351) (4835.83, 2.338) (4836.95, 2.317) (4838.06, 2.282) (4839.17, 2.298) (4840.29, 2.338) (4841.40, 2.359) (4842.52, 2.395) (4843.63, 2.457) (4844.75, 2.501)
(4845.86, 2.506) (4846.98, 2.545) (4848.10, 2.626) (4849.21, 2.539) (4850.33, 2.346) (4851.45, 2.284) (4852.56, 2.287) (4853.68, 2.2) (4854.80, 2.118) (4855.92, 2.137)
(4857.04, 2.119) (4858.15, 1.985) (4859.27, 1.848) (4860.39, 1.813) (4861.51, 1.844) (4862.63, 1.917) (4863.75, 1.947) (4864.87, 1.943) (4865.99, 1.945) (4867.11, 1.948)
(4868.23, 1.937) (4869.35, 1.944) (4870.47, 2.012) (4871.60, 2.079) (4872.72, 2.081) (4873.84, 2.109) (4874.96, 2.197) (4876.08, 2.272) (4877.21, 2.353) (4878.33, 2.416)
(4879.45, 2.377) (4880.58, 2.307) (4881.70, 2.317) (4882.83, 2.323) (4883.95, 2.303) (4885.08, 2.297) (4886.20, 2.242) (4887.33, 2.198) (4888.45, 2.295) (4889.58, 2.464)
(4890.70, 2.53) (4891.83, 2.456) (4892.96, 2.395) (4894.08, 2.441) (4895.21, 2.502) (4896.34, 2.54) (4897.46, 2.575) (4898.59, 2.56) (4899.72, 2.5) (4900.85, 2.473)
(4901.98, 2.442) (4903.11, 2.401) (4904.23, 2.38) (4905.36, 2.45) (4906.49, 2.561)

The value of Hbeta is 3.6 angstrom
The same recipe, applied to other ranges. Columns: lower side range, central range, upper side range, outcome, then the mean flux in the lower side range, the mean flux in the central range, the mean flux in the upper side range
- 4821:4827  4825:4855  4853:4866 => -2.0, 2.51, 2.42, 1.99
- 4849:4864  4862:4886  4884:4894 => 1.0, 2.09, 2.14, 2.36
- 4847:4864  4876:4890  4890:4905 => 0.3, 2.15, 2.32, 2.48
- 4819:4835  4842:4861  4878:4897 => 1.4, 2.5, 2.28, 2.38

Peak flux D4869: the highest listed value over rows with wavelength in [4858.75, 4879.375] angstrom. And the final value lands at 2.416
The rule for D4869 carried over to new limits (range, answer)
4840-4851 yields 2.626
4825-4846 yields 2.545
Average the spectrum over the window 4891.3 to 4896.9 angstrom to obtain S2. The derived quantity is 2.47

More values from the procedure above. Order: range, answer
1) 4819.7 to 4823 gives 2.5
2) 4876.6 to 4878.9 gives 2.38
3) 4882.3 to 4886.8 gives 2.29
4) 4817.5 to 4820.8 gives 2.53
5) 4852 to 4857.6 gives 2.17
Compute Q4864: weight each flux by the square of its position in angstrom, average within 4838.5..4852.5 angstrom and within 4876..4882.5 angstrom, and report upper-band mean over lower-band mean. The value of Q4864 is 1.0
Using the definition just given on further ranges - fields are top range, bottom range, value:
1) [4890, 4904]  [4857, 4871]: 1.30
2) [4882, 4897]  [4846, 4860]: 1.07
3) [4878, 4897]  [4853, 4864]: 1.21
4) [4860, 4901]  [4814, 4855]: 0.93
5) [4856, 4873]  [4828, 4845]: 0.82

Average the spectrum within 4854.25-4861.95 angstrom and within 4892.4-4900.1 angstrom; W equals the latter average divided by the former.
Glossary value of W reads 1.3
